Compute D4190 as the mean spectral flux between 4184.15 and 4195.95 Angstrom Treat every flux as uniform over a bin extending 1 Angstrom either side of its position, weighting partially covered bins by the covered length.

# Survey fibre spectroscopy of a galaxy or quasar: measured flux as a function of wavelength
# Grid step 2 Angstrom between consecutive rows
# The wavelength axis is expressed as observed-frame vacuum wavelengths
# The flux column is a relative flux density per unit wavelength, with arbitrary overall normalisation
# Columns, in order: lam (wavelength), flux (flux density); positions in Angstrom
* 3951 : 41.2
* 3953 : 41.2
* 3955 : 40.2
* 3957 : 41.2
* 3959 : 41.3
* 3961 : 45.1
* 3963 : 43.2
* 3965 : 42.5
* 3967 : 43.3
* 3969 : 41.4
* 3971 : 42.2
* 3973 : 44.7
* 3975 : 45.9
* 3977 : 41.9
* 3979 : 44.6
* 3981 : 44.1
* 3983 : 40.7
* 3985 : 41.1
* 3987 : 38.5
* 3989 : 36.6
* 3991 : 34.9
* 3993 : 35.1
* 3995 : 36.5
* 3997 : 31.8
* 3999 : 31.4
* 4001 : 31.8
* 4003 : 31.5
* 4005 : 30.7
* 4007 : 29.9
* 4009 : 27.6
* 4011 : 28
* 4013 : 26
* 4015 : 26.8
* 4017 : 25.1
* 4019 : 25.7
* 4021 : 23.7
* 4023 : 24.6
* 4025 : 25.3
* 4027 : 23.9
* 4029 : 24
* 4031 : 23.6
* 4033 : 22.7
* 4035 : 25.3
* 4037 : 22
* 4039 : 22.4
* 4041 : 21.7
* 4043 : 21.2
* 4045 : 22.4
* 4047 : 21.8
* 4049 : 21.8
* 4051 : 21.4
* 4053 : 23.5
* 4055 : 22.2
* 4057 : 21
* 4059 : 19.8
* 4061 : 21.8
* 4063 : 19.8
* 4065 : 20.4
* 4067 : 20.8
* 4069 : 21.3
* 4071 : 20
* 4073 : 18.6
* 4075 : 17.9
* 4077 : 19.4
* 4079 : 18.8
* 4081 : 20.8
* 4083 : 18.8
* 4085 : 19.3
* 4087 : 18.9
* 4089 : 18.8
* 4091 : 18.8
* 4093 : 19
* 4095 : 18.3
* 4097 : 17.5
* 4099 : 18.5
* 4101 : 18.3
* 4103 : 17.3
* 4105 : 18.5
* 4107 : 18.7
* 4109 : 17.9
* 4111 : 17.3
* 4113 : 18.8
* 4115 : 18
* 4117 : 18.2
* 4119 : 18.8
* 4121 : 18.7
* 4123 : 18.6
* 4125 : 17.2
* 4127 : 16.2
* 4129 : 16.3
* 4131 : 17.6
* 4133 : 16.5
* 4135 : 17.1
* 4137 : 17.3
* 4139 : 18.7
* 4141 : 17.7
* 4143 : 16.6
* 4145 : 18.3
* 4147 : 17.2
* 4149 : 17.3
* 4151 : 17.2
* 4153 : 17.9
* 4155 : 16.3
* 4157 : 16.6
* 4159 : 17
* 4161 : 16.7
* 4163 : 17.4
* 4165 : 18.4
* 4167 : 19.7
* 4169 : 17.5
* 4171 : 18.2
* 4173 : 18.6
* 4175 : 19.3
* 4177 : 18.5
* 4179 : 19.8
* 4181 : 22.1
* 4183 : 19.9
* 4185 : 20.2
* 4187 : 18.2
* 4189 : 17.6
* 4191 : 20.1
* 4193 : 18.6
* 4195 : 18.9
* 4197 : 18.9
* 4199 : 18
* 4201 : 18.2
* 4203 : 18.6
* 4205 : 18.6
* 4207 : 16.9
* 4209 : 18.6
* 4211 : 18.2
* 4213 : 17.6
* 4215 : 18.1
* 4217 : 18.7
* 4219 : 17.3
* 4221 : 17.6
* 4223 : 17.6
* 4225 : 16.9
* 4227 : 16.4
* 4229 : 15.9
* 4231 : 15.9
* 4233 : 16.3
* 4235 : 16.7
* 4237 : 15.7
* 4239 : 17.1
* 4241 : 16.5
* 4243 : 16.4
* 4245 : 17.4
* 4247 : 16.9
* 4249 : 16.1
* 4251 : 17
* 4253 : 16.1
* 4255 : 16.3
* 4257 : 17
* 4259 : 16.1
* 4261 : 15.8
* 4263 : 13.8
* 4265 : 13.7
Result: 18.9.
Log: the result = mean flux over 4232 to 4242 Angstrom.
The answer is 16.5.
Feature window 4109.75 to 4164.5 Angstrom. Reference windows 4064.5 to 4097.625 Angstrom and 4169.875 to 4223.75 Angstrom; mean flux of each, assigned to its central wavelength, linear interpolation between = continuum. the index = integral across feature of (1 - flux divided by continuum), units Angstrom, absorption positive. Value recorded 4.3 Angstrom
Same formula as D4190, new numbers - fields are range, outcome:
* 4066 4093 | 19.4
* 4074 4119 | 18.5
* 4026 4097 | 20.9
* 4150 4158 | 17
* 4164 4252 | 17.9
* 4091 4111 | 18.2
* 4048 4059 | 21.8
